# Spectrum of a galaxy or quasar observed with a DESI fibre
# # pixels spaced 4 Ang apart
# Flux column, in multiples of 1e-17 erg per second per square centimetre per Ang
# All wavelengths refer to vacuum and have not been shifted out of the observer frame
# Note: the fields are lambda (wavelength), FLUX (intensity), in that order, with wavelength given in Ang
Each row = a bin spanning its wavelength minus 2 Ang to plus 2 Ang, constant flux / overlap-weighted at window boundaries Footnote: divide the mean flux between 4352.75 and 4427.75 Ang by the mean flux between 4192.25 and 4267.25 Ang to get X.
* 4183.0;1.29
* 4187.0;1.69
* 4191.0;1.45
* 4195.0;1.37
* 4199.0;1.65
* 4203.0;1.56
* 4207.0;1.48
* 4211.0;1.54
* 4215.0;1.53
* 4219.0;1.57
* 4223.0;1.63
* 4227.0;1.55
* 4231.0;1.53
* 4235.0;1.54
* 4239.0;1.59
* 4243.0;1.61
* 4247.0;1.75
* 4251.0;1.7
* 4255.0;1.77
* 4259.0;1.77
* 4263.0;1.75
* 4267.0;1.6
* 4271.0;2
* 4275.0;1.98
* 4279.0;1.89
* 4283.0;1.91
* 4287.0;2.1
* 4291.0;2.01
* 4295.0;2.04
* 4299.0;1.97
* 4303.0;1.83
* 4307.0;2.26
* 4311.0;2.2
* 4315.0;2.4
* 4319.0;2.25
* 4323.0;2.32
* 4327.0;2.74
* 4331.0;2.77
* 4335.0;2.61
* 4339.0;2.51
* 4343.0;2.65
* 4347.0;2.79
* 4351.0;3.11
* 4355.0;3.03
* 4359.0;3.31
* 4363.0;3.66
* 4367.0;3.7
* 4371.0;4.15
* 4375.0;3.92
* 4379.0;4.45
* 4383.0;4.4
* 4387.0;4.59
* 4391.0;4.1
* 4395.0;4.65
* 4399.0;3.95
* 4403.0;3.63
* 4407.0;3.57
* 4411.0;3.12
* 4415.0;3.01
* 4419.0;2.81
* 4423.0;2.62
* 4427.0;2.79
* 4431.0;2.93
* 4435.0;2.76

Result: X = 2.29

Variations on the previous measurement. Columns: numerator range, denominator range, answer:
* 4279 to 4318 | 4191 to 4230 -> 1.35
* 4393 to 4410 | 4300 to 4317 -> 1.81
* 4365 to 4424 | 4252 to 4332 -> 1.84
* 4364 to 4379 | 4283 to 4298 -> 1.96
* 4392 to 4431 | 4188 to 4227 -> 2.18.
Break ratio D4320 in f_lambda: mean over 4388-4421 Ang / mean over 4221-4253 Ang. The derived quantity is 2.3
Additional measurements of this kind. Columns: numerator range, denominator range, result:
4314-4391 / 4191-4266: 2.04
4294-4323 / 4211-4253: 1.35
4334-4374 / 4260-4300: 1.66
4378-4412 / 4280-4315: 1.98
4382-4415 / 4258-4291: 2.08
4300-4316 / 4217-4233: 1.37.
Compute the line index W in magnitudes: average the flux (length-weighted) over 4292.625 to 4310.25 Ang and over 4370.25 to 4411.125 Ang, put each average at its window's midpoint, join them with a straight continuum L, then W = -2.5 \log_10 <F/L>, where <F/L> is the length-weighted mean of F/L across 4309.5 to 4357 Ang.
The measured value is 0.06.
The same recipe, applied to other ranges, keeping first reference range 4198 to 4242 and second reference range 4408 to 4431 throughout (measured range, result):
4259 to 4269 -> 0.098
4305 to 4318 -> -0.051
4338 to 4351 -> -0.140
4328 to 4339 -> -0.147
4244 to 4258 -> 0.022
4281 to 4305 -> 0.040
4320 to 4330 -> -0.116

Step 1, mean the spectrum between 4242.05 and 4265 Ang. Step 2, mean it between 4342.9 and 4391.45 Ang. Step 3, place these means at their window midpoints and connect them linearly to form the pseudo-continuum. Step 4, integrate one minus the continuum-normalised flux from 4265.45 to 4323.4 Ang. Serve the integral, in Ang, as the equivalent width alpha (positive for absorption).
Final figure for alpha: 9.1 Ang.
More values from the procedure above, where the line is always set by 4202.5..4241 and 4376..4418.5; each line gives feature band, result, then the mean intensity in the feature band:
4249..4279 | 4.5 Ang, 1.8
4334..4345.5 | 2.0 Ang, 2.6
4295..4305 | 2.6 Ang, 1.93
